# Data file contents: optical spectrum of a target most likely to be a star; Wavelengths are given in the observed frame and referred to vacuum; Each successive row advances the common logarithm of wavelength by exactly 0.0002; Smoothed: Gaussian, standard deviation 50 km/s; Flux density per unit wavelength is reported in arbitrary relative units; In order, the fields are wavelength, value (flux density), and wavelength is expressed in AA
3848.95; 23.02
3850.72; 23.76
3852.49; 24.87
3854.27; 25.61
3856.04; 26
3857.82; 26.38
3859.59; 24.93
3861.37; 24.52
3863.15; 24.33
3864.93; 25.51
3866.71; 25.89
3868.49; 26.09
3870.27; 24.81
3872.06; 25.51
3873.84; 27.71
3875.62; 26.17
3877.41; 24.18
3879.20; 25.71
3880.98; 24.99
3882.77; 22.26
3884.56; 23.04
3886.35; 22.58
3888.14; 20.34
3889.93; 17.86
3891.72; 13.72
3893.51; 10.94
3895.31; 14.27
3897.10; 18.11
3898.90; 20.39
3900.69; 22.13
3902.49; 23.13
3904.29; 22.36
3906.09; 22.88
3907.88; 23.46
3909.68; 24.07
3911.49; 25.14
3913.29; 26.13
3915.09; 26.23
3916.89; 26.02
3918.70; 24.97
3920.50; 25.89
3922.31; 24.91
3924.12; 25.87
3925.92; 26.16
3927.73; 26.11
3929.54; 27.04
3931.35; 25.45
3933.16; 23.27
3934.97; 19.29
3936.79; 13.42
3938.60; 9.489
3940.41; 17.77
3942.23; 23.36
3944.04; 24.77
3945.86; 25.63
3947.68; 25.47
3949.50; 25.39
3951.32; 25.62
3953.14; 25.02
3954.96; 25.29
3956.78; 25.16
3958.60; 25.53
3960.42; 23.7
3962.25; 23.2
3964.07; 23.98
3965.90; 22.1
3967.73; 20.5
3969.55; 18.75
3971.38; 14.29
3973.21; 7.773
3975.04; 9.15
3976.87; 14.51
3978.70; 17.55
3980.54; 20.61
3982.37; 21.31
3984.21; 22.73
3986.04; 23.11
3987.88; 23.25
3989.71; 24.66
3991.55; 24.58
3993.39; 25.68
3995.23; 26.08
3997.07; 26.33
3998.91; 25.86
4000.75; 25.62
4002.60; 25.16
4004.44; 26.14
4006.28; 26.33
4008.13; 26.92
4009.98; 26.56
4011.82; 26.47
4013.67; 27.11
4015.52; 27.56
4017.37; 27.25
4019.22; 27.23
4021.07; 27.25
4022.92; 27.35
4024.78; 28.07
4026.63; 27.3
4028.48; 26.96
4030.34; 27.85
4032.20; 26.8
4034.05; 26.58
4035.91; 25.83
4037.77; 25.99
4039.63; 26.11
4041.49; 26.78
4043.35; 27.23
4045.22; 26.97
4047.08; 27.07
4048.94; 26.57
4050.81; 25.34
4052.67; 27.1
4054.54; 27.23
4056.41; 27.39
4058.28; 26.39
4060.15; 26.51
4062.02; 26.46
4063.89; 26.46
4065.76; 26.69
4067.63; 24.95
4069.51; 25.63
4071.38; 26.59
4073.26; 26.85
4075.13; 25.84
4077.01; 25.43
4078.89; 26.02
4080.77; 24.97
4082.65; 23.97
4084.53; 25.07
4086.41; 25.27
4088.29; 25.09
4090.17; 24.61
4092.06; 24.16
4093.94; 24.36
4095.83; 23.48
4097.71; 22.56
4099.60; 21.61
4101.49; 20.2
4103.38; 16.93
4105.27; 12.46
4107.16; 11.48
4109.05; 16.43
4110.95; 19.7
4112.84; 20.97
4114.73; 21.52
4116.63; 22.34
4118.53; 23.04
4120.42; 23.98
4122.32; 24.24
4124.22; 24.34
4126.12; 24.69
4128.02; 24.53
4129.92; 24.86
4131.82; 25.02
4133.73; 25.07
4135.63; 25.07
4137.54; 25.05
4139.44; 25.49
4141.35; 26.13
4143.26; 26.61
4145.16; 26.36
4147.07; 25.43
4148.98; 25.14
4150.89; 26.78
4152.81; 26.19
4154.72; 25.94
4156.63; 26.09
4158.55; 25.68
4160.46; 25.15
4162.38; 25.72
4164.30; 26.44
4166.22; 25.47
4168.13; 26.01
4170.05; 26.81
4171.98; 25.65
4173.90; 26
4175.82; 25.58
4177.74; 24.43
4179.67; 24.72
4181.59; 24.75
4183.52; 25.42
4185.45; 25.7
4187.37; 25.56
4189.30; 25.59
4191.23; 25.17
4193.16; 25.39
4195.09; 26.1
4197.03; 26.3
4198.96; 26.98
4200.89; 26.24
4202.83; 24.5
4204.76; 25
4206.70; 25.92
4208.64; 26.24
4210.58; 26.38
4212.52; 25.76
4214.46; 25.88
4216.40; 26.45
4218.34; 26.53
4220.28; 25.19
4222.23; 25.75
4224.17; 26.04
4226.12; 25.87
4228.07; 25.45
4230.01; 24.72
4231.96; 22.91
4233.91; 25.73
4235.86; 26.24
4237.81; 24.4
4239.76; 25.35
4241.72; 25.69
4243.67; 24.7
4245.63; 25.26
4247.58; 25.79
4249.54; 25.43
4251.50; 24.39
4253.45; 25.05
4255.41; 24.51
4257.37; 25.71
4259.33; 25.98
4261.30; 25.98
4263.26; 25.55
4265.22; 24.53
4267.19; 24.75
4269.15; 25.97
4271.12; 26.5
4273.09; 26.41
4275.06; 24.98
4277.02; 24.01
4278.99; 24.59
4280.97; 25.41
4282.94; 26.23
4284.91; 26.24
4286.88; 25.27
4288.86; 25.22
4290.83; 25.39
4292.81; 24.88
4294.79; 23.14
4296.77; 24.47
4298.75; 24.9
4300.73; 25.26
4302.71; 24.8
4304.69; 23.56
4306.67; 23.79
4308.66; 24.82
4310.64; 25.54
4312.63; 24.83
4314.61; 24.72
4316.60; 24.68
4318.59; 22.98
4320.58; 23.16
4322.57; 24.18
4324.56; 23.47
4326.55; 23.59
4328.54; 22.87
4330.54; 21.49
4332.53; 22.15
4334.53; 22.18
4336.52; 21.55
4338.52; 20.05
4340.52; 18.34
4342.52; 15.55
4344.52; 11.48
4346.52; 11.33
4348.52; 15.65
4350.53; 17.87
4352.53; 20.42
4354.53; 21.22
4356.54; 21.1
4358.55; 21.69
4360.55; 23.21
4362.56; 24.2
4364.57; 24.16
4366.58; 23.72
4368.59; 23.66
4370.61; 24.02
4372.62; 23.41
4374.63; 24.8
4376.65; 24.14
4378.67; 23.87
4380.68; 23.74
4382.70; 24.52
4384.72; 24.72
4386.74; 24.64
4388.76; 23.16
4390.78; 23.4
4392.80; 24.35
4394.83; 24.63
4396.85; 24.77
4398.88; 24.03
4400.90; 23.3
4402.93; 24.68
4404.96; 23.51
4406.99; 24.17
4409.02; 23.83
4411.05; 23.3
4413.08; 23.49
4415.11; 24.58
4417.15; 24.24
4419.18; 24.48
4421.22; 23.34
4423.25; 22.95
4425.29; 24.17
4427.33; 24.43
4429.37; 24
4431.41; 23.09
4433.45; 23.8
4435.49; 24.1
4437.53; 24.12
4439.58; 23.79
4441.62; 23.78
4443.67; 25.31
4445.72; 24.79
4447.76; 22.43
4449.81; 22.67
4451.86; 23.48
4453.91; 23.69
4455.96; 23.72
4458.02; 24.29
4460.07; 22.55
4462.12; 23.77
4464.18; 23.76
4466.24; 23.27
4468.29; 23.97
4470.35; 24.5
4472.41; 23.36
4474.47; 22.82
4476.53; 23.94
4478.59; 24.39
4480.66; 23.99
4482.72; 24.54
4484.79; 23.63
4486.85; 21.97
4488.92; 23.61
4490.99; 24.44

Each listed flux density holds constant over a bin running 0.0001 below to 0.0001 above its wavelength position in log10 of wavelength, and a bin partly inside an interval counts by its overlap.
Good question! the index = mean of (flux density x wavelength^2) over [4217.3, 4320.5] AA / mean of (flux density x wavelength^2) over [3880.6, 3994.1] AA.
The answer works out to 1.4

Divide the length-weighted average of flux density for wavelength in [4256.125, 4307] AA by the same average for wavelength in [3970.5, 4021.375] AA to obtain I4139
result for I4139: 1.09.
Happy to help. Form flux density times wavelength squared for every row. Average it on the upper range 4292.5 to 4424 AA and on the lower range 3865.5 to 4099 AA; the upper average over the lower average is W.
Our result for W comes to 1.1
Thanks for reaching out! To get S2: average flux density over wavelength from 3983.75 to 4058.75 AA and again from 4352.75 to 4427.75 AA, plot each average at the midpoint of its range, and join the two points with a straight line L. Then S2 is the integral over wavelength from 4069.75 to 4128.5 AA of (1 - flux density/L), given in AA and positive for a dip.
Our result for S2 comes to 7.1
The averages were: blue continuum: 26.3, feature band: 22.7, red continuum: 23.7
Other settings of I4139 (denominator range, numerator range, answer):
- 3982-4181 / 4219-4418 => 0.95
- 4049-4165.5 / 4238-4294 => 1.04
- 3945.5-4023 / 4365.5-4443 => 1.02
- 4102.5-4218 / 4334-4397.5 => 0.89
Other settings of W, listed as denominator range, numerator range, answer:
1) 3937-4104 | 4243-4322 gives 1.17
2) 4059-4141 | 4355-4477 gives 1.17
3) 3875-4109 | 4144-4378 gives 1.17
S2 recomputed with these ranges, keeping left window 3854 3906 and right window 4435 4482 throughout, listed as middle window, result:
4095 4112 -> 3.54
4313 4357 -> 5.66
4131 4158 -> -2.98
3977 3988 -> 1.00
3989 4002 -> -1.50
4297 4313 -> -0.81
